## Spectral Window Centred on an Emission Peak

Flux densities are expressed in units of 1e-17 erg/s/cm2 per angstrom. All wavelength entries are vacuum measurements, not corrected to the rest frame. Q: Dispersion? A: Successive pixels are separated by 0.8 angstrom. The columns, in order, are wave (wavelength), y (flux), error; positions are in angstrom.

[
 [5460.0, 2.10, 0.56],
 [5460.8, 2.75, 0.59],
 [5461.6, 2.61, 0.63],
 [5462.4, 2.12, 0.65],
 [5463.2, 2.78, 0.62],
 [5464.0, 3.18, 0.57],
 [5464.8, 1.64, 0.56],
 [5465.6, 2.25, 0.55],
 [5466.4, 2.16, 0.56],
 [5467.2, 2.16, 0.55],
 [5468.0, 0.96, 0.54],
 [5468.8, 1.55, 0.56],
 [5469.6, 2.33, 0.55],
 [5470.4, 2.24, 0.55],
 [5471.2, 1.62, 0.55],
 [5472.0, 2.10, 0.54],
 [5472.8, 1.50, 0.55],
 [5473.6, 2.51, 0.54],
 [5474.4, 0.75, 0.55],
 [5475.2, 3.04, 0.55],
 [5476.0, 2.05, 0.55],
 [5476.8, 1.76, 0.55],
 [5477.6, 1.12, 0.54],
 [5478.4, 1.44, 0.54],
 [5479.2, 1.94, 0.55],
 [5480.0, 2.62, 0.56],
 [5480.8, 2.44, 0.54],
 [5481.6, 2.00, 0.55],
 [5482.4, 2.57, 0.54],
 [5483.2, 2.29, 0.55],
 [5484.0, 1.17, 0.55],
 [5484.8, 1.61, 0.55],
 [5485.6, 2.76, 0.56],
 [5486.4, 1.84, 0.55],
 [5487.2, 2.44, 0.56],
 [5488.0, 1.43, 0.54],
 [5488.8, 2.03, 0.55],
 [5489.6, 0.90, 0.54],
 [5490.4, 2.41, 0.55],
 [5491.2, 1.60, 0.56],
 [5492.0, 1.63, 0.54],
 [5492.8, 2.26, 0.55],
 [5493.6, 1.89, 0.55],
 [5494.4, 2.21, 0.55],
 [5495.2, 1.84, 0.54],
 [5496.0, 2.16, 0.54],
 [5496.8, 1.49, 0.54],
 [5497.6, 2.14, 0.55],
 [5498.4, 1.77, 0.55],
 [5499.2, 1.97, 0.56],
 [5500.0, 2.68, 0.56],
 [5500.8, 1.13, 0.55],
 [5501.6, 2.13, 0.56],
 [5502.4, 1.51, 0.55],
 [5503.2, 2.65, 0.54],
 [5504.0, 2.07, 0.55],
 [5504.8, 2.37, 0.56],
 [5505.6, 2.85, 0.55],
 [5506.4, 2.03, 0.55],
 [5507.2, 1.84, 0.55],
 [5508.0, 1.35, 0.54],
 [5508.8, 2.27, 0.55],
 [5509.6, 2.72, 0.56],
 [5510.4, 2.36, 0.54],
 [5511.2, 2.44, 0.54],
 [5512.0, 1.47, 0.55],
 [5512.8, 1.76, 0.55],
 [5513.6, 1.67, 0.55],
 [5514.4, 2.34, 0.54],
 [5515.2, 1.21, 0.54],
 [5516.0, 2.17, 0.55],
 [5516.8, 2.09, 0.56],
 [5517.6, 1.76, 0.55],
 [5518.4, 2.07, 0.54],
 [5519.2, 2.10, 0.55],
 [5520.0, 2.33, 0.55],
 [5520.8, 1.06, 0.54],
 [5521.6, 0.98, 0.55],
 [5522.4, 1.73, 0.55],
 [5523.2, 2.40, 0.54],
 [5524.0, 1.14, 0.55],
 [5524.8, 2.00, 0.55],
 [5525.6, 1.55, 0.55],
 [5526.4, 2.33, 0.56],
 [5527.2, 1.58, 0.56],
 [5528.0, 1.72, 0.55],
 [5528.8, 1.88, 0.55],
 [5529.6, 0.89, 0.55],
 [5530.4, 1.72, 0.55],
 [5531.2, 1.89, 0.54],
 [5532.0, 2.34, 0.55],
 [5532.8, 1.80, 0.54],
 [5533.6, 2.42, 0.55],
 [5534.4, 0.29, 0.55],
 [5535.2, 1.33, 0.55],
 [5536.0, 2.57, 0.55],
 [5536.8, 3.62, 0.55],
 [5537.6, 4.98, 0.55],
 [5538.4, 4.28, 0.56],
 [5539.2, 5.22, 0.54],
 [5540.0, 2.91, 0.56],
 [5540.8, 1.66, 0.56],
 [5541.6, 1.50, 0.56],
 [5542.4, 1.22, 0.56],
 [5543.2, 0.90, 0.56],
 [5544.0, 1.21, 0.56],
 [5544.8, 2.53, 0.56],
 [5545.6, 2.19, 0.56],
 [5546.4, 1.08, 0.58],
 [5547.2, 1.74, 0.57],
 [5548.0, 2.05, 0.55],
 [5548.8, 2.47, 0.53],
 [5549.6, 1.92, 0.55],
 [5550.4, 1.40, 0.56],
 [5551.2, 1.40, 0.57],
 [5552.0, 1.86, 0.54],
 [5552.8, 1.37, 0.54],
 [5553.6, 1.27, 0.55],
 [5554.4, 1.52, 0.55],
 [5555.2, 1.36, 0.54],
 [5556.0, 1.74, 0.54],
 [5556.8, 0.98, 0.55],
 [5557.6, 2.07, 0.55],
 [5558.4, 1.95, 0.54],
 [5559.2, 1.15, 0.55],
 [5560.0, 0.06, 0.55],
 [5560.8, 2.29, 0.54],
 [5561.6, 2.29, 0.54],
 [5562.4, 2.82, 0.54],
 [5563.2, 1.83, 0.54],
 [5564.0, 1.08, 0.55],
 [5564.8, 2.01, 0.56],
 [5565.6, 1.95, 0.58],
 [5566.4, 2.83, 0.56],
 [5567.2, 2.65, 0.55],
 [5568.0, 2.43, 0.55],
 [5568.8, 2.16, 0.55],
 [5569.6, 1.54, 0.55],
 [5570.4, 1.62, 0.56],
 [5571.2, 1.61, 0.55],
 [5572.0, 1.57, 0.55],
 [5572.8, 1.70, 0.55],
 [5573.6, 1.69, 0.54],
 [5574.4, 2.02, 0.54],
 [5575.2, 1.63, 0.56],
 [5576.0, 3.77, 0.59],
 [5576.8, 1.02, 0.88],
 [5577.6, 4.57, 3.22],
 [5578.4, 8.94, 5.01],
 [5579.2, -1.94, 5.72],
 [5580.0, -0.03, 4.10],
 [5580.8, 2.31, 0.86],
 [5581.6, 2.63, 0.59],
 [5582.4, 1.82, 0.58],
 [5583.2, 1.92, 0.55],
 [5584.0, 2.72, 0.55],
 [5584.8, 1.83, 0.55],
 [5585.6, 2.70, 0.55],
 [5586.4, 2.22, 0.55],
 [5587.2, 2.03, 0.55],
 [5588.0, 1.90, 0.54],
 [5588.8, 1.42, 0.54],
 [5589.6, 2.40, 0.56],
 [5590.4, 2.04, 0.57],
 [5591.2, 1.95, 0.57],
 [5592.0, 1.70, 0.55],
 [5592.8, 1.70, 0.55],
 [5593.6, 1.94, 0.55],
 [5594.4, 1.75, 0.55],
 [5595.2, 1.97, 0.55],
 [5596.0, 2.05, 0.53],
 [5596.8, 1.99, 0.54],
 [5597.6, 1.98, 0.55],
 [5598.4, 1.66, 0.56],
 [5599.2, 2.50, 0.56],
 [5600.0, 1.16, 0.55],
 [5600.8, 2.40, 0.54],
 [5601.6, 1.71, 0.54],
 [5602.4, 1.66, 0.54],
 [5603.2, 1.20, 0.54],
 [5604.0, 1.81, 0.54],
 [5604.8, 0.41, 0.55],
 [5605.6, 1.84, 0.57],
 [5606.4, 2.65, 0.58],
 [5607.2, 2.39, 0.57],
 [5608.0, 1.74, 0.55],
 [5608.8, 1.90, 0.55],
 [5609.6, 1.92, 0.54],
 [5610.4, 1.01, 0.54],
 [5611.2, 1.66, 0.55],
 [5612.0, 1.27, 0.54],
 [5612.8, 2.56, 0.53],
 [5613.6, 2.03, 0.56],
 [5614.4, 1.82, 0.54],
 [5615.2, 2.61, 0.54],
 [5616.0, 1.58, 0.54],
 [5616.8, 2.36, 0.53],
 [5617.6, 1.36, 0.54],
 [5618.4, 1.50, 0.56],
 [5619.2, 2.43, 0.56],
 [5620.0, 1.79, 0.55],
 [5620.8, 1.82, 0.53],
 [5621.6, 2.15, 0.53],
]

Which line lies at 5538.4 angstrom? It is H-beta 4861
